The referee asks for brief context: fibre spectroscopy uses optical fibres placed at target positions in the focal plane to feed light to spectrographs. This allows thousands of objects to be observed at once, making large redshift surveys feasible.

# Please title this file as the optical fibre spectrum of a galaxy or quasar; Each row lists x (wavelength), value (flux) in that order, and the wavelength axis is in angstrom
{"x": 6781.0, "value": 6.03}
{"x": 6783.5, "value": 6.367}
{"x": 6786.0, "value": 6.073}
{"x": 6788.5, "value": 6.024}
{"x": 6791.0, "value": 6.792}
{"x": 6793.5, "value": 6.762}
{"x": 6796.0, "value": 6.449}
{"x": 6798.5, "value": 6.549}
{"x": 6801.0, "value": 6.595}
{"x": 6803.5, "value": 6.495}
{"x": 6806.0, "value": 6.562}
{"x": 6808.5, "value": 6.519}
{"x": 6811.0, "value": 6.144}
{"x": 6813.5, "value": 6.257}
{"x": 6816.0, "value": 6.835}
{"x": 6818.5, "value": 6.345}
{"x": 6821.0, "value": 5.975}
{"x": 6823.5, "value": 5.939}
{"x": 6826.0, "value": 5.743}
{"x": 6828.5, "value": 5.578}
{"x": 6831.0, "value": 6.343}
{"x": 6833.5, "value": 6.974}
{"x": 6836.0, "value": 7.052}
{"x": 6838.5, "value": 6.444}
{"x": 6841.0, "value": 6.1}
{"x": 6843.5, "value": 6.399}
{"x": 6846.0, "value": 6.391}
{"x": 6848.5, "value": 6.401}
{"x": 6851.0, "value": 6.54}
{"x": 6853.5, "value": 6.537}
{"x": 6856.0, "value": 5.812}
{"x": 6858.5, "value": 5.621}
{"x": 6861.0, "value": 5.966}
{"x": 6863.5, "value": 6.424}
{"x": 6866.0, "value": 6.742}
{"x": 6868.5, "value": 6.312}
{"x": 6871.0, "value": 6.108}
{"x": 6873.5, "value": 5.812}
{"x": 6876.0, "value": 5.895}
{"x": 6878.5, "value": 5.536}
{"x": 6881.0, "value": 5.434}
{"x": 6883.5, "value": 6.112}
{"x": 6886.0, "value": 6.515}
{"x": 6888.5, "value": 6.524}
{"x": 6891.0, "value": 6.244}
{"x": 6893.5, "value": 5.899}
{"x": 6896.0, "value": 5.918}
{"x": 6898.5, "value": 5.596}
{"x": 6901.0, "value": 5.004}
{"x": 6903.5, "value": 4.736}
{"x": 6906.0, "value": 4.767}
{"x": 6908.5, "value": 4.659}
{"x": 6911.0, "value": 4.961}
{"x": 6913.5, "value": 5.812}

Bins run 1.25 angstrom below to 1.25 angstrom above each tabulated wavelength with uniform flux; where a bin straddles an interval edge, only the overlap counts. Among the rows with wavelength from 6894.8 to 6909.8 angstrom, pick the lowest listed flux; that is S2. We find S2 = 4.659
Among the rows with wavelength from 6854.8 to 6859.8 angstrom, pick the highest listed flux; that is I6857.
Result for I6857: 5.812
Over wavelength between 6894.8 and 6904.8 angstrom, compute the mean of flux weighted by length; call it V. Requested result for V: 5.31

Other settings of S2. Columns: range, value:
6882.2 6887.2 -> 6.112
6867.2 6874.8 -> 5.812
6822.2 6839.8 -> 5.578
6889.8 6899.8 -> 5.596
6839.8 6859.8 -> 5.621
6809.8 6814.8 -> 6.144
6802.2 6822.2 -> 5.975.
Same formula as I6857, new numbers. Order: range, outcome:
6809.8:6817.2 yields 6.835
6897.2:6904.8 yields 5.596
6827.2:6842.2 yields 7.052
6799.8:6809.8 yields 6.595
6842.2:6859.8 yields 6.54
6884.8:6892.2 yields 6.524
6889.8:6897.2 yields 6.244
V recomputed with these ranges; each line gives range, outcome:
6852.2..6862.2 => 5.99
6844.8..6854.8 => 6.46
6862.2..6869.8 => 6.49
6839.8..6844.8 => 6.25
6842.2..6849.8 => 6.4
